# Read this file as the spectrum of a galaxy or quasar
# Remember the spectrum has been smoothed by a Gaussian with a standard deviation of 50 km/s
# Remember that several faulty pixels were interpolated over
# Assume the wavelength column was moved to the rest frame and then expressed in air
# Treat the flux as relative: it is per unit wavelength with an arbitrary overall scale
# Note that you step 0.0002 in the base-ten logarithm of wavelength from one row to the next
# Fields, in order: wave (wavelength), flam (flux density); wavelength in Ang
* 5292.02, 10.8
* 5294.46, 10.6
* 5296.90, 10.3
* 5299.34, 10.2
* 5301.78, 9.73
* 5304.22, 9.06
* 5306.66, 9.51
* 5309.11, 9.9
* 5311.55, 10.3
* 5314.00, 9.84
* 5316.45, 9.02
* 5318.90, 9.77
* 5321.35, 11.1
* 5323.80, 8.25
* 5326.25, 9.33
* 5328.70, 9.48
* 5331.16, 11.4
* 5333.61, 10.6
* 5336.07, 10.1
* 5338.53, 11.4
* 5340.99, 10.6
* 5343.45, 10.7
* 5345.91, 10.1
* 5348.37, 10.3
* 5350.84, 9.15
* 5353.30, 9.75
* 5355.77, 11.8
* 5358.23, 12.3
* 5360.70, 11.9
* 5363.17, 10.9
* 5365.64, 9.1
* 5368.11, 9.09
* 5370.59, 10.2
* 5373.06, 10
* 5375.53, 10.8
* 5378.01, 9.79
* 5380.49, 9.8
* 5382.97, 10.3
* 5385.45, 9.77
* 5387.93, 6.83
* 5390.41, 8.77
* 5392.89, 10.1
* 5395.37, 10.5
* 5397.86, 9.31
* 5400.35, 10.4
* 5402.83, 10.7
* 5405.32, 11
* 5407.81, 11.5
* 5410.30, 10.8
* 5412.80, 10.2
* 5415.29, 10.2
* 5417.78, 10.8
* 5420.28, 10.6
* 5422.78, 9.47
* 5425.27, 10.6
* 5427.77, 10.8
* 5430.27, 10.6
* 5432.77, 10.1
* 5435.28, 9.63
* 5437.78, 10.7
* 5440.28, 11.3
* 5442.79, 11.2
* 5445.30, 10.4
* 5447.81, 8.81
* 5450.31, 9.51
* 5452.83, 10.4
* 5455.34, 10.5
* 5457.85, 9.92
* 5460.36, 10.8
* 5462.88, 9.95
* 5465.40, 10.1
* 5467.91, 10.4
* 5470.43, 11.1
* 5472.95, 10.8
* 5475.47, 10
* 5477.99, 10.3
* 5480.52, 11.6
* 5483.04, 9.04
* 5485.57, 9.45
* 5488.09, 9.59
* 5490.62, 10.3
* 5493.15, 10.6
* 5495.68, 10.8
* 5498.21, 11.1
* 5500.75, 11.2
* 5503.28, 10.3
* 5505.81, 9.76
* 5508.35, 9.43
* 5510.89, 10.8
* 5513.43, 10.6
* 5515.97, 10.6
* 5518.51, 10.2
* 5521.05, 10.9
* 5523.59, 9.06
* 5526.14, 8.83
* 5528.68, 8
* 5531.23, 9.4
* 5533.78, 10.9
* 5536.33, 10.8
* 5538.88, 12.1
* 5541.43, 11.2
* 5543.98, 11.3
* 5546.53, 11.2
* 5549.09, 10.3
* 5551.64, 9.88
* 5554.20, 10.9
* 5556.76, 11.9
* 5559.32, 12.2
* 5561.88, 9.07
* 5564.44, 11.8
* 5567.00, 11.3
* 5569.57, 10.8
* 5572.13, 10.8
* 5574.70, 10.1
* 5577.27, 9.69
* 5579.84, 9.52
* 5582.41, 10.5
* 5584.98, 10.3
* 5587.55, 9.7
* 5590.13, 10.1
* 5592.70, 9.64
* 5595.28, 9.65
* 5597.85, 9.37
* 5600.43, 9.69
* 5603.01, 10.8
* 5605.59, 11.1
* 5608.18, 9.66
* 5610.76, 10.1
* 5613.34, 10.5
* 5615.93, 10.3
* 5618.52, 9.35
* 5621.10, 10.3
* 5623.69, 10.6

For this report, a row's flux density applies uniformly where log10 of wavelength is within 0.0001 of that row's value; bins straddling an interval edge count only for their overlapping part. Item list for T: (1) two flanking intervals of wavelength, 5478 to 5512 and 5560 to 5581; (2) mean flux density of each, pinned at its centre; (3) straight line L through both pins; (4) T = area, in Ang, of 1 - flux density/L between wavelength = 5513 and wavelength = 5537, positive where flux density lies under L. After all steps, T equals 1.1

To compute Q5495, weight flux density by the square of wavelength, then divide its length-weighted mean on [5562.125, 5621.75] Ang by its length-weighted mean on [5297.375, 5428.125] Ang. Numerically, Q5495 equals 1.09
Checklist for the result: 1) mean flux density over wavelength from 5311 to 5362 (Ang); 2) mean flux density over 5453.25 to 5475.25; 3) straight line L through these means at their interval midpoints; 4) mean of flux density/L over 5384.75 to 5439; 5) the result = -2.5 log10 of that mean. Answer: 0.02 mag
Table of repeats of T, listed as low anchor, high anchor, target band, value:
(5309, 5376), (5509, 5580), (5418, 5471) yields 0.30 Ang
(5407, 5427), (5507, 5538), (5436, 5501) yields -0.70 Ang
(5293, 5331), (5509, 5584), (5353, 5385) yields -1.50 Ang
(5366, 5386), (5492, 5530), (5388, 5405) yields 0.28 Ang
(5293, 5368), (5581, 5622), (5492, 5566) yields -3.11 Ang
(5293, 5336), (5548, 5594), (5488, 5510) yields -0.16 Ang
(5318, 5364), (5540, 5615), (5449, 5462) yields 0.31 Ang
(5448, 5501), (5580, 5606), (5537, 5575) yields -3.36 Ang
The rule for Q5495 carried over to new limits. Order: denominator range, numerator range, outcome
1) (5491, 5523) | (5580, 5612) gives 0.99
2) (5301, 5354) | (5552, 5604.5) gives 1.14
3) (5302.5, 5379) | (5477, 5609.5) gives 1.10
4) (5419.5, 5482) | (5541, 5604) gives 1.05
